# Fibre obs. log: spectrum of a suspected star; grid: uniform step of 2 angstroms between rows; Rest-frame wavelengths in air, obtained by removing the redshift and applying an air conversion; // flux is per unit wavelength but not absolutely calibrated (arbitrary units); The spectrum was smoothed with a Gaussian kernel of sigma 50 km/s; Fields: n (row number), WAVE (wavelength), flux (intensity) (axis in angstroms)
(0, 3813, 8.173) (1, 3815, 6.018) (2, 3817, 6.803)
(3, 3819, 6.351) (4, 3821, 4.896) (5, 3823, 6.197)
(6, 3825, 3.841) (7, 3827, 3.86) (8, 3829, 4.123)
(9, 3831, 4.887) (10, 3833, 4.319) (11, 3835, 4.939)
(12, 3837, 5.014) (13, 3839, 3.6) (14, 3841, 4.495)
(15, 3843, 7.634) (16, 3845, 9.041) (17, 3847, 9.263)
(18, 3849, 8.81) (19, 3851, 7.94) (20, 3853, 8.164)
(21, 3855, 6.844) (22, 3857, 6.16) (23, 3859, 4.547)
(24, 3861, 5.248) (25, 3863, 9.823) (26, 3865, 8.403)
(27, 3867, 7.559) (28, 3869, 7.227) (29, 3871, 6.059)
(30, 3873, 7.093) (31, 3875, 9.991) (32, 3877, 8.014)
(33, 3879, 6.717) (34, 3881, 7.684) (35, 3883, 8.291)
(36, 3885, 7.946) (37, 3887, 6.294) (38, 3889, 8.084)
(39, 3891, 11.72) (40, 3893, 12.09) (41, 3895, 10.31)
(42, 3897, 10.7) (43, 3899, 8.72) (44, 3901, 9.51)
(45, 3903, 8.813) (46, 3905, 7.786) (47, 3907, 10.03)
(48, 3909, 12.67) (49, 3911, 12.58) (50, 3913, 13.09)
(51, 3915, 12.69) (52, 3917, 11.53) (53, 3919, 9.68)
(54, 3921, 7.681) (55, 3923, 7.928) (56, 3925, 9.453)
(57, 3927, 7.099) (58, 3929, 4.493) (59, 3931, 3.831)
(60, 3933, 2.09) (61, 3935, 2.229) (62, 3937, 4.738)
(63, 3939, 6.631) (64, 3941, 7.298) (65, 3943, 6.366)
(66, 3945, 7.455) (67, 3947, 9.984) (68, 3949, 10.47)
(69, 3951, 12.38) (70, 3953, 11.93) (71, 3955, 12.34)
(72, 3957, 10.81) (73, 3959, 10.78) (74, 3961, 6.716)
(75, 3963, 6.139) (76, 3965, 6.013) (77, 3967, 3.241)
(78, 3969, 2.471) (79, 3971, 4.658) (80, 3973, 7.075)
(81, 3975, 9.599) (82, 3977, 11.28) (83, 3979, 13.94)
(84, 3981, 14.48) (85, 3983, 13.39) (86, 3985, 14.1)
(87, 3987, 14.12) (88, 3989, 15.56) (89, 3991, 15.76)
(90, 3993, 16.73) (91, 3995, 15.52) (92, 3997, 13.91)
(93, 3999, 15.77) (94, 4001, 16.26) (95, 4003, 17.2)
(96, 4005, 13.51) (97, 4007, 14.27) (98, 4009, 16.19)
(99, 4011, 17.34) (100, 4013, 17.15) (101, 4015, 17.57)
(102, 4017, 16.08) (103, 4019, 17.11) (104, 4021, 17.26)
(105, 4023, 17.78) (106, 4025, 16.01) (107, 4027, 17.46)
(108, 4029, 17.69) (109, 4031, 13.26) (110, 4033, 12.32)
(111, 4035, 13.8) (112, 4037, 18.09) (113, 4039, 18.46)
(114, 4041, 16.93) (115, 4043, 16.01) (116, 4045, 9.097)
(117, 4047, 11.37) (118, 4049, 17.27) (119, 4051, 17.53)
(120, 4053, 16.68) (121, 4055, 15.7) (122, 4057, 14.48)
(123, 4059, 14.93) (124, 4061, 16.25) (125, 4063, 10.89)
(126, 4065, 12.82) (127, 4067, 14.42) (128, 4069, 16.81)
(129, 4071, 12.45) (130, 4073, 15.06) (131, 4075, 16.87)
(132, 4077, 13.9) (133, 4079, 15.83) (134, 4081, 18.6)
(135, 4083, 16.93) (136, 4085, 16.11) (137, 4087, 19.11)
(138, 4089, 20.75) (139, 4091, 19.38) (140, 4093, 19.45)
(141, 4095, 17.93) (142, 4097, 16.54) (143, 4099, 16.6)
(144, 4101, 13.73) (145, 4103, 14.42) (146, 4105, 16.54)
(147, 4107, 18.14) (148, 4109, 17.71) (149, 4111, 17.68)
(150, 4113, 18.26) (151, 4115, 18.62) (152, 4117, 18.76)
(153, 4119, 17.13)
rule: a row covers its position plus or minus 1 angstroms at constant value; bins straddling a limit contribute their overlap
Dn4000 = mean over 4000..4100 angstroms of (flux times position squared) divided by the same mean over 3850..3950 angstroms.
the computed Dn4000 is 2.12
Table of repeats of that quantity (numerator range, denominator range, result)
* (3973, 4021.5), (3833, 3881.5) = 2.29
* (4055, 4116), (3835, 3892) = 2.48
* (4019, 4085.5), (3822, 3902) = 2.33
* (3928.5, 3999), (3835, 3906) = 1.28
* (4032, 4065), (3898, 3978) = 1.91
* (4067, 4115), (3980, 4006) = 1.17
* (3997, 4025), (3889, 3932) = 1.79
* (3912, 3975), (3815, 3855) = 1.36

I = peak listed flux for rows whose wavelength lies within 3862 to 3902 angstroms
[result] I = 12.09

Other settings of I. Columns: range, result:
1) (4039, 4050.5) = 18.46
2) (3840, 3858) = 9.263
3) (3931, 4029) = 17.78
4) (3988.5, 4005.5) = 17.2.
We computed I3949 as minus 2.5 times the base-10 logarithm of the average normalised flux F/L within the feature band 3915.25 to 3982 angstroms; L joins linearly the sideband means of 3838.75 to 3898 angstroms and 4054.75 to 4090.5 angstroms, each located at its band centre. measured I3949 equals 0.34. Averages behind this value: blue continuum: 7.91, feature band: 8.02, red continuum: 15.7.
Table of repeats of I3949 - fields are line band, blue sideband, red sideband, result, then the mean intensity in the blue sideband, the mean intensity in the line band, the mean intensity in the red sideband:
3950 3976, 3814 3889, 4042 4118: 0.36 mag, 6.62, 8.01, 16.1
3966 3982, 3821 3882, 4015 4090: 0.42 mag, 6.56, 8.34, 15.8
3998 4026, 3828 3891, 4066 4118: -0.21 mag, 6.99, 16.4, 16.9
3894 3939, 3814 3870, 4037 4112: 0.09 mag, 6.29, 8.49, 16.1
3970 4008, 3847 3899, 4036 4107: -0.06 mag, 8.1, 13.5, 16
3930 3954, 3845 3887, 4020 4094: 0.47 mag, 7.59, 7.12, 15.9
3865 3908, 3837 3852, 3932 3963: -0.15 mag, 7.11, 8.6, 8.08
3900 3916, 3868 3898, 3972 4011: -0.11 mag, 8.55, 10.9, 14.2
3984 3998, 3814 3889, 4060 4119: -0.21 mag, 6.62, 15.1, 16.6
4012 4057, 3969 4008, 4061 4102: -0.09 mag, 13.2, 15.9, 16.2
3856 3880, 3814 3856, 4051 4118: 0.03 mag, 6.05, 7.24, 16.5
